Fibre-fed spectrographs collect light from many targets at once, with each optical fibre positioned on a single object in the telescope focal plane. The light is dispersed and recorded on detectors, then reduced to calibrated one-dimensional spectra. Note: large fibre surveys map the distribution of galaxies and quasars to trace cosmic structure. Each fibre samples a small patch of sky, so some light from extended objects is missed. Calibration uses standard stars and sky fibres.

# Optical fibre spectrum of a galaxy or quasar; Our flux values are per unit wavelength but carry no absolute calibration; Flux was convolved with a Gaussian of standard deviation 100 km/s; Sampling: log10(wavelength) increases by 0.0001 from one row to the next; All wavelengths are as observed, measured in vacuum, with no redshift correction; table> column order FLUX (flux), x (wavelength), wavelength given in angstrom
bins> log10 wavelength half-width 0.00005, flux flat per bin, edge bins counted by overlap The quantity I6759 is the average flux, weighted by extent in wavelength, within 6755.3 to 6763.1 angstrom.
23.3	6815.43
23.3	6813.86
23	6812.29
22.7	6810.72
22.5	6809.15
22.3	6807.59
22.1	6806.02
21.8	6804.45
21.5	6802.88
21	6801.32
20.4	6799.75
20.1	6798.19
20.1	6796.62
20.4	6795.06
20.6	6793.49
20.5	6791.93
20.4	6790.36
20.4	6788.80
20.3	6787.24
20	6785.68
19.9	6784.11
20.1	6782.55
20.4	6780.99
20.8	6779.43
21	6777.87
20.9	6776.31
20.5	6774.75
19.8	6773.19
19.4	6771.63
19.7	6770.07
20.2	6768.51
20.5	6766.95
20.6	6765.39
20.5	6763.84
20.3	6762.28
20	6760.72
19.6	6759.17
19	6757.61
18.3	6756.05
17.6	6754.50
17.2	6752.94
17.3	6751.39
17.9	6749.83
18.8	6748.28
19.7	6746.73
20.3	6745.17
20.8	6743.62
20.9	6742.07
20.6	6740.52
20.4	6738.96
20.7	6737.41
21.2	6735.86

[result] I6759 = 19.4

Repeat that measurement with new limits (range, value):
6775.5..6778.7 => 21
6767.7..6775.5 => 19.9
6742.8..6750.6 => 19.5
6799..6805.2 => 21.2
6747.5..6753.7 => 17.8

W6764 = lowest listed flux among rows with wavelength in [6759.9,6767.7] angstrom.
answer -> 20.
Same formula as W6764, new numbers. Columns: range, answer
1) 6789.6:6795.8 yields 20.4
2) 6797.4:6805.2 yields 20.1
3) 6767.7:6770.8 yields 19.7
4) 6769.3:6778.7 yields 19.4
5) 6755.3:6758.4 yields 18.3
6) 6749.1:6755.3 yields 17.2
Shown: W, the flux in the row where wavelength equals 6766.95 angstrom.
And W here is 20.5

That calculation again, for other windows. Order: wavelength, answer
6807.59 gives 22.3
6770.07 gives 19.7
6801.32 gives 21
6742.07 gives 20.9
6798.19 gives 20.1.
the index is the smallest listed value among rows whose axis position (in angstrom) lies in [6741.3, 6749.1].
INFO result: 18.8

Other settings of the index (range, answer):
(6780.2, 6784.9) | 19.9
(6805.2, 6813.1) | 22.1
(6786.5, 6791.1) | 20.3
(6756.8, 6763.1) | 19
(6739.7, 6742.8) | 20.6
